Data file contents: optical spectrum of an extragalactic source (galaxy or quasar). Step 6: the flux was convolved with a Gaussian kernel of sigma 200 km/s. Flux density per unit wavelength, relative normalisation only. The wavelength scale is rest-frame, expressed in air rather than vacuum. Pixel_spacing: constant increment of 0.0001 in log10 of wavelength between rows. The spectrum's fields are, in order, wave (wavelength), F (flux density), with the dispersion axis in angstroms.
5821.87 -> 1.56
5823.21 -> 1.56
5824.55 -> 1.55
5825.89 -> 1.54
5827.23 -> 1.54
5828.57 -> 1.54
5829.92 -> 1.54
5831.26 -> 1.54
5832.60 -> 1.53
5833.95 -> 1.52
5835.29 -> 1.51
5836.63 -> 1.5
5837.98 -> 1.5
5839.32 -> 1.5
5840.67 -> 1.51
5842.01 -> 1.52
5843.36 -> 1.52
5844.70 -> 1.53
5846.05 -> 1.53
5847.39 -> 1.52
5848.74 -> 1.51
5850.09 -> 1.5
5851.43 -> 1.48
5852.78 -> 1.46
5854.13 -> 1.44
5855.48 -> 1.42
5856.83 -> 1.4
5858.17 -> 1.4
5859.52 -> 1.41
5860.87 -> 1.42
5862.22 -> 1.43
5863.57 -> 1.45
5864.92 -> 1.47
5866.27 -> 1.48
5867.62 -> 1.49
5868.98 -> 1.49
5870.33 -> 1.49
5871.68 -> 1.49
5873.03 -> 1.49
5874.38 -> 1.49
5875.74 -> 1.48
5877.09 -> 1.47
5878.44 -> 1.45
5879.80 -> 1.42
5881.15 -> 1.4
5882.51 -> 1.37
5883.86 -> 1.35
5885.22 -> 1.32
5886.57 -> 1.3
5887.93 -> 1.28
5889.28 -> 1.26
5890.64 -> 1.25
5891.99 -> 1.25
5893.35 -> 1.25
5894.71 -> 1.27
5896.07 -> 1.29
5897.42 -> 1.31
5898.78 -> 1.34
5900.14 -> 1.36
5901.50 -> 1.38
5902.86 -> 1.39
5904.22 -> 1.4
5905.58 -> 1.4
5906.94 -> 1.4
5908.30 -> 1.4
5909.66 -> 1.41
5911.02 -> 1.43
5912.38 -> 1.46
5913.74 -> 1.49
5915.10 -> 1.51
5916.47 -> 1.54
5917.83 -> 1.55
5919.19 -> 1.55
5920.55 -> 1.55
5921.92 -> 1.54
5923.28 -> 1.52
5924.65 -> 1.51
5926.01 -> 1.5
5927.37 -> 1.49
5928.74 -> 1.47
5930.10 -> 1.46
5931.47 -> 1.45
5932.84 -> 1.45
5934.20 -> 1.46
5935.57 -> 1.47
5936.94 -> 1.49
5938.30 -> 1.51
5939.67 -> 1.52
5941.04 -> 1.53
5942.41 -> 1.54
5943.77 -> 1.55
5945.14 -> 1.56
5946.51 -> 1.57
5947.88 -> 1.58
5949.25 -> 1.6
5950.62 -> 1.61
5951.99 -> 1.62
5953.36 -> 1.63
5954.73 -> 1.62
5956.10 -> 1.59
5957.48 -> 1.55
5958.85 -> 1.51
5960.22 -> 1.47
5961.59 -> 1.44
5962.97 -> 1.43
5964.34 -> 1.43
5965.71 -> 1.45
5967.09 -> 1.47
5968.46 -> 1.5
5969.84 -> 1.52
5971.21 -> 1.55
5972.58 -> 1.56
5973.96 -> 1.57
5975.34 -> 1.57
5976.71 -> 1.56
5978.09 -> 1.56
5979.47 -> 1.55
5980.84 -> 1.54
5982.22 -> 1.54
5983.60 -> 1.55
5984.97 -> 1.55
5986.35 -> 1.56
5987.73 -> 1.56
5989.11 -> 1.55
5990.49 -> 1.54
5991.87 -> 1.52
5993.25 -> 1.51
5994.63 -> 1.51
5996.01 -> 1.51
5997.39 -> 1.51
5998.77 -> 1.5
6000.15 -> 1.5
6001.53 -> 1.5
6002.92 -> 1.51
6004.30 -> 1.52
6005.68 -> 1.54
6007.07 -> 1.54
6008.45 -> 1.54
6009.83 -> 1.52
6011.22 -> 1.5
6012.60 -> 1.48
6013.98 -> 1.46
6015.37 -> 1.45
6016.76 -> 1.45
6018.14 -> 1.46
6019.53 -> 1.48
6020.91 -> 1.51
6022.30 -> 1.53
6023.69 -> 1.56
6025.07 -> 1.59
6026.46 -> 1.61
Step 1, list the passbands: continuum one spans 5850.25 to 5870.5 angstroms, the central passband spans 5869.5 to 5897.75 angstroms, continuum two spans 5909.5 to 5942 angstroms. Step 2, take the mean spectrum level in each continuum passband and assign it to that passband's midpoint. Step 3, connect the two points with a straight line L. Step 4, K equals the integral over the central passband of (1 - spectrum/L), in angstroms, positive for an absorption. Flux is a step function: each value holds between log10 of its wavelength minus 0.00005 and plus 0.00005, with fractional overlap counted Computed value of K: 1.9 angstroms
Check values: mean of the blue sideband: 1.45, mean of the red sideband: 1.5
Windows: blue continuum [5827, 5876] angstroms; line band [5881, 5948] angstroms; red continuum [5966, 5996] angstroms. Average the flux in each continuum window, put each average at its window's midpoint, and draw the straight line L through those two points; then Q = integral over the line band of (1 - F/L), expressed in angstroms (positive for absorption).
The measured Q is 3.6 angstroms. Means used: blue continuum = 1.49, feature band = 1.43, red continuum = 1.54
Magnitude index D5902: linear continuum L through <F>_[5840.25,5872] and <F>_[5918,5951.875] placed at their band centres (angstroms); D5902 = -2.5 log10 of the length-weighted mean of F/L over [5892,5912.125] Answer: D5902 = 0.11 mag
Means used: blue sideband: 1.47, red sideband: 1.52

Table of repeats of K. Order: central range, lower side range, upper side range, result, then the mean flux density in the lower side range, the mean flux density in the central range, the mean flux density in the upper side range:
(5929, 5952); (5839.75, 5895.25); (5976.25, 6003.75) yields -0.5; 1.43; 1.52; 1.53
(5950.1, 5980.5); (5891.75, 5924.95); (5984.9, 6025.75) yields -1.2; 1.42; 1.53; 1.51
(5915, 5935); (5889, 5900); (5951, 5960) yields -1.0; 1.28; 1.5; 1.58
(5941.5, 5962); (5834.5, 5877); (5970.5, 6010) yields -0.6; 1.48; 1.56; 1.54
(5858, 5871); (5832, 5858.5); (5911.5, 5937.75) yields 0.3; 1.49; 1.45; 1.5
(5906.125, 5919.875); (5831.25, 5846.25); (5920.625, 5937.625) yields 0.2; 1.52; 1.47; 1.49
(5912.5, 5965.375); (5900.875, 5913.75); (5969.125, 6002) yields -2.1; 1.41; 1.52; 1.54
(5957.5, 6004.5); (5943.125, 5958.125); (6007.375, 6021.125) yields 0.6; 1.59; 1.52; 1.49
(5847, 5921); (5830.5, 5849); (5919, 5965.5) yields 5.0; 1.52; 1.42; 1.52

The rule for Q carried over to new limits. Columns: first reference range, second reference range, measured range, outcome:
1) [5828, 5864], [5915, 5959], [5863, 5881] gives 0.3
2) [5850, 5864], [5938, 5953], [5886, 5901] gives 2.0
